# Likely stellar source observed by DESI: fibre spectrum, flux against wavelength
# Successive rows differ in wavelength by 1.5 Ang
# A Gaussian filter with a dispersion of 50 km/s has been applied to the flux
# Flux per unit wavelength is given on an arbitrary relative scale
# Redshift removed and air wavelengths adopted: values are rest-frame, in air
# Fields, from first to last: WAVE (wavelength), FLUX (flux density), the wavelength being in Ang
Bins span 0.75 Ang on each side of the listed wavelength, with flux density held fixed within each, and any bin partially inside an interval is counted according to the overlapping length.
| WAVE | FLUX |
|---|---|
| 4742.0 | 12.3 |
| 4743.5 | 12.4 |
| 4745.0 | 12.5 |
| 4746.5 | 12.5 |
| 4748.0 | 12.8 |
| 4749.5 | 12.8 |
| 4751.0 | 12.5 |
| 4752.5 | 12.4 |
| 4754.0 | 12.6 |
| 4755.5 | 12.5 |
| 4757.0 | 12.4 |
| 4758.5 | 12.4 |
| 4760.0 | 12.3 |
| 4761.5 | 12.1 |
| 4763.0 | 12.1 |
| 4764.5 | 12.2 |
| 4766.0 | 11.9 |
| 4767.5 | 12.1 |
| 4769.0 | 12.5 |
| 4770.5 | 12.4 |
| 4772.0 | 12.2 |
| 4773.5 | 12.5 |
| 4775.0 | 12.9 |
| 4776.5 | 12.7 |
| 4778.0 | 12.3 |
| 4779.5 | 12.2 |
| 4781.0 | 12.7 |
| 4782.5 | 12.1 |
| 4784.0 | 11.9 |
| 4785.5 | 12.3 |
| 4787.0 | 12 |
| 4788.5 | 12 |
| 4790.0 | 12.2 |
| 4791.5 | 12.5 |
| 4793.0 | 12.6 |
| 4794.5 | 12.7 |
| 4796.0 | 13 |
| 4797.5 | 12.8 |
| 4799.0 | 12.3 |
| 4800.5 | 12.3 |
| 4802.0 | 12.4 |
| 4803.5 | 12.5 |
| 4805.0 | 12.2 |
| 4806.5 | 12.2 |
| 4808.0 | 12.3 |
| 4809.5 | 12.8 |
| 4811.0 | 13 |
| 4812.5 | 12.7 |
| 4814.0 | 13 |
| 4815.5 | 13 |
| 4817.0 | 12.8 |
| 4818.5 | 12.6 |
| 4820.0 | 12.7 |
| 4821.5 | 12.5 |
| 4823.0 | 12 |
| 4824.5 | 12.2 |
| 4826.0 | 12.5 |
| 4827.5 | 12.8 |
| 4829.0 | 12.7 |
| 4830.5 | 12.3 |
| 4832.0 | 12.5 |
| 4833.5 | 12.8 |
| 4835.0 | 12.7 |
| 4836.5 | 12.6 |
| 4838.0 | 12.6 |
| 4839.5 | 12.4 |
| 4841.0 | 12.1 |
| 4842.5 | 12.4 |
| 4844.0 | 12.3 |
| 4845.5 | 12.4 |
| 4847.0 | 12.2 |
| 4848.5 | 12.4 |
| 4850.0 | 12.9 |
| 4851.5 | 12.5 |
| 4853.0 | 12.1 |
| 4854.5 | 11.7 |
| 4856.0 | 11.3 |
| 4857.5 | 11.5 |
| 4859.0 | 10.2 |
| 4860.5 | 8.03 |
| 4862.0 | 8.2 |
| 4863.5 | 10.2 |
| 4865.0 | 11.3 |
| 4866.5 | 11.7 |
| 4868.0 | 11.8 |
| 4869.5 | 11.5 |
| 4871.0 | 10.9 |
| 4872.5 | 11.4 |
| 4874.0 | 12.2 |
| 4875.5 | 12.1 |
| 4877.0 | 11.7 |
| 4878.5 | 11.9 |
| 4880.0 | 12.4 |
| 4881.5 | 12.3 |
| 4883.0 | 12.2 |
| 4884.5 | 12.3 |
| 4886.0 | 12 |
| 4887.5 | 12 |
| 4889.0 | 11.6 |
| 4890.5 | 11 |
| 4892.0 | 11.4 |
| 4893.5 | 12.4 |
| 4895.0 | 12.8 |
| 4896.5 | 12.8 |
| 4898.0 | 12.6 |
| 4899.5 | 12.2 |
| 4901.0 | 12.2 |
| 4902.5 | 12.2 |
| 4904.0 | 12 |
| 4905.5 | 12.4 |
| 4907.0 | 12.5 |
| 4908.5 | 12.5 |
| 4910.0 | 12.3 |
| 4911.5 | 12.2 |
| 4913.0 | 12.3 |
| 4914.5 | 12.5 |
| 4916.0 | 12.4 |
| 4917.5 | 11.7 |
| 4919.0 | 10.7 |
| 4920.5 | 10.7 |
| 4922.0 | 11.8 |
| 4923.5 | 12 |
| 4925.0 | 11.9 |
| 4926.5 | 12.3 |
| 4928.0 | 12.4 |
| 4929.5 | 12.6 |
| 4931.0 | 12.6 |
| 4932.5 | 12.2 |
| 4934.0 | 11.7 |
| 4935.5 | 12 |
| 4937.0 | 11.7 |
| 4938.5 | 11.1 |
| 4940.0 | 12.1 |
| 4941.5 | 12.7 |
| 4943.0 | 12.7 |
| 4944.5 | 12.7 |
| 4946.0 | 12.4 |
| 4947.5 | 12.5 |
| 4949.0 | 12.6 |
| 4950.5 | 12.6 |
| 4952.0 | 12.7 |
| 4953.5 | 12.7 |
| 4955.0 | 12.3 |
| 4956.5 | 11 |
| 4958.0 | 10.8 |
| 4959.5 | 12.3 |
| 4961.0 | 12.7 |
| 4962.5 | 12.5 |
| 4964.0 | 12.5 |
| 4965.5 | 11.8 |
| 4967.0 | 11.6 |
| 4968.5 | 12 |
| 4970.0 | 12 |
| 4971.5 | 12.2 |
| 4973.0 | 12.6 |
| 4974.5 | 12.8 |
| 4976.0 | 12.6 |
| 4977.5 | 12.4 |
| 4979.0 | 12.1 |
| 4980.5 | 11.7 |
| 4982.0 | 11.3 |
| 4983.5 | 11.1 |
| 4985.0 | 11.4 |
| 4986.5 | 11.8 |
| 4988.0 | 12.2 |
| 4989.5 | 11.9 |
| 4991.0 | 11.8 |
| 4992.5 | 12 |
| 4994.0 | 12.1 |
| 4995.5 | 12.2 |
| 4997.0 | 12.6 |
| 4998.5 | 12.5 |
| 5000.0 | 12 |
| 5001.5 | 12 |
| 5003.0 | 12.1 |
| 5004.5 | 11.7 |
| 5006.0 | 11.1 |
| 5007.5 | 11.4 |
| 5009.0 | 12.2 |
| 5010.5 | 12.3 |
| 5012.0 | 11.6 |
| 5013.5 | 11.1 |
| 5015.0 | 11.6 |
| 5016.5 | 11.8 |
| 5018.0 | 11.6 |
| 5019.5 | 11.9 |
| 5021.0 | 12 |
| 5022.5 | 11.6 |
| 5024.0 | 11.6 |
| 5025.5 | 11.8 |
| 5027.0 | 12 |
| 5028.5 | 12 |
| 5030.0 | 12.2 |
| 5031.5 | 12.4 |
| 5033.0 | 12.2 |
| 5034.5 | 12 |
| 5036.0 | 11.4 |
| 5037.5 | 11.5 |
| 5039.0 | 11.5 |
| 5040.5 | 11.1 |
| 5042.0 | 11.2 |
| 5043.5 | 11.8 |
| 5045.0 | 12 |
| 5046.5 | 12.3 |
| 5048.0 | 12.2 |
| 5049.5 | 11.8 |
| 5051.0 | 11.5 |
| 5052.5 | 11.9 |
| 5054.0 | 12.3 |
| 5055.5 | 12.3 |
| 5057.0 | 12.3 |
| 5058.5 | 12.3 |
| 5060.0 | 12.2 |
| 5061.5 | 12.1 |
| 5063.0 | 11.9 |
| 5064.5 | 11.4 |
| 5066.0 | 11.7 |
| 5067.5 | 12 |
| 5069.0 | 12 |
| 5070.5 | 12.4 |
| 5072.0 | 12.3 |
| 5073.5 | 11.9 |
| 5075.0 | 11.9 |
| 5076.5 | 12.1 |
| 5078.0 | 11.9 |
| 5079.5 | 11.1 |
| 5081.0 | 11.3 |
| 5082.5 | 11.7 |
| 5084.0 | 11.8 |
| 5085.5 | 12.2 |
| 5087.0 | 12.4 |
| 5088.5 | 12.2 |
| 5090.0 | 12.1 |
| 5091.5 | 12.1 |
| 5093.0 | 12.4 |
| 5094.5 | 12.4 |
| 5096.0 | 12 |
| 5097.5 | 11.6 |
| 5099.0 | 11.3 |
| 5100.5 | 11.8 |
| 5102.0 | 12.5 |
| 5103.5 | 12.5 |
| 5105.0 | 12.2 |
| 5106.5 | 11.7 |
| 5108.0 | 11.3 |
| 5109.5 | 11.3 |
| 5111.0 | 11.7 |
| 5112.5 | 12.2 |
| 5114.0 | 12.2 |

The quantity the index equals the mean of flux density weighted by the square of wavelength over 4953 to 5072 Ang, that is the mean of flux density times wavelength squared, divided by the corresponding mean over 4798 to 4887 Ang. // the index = 1.06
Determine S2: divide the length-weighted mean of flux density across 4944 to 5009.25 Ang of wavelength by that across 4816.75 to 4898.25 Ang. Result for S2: 1.0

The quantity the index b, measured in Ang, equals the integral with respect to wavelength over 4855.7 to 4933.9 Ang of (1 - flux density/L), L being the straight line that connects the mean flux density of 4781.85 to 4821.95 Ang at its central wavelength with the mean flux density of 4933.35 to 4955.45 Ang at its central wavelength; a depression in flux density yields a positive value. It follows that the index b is 3.7 Ang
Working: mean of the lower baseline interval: 12.5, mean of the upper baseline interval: 12.3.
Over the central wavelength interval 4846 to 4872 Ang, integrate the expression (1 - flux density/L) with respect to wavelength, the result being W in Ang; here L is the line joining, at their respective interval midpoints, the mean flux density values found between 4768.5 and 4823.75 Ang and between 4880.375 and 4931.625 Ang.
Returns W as 2.2 Ang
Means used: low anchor 12.5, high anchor 12.1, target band 11.2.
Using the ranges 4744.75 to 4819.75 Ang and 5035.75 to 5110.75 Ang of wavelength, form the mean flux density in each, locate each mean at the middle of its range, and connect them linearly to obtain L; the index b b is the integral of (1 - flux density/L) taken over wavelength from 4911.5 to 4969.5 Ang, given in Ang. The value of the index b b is 0.26 Ang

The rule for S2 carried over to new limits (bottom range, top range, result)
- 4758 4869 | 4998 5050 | 0.97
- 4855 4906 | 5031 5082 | 1.02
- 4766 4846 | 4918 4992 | 0.97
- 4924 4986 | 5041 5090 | 0.98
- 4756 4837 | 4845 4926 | 0.95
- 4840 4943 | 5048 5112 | 1.01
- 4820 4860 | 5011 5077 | 0.97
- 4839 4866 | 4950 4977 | 1.07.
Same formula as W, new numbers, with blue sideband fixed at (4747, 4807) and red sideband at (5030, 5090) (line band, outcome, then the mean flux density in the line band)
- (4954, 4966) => 0.1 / 12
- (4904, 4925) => 0.3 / 12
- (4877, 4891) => 0.3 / 12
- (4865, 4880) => 0.6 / 11.7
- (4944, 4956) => -0.4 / 12.5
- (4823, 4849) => -0.3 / 12.5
